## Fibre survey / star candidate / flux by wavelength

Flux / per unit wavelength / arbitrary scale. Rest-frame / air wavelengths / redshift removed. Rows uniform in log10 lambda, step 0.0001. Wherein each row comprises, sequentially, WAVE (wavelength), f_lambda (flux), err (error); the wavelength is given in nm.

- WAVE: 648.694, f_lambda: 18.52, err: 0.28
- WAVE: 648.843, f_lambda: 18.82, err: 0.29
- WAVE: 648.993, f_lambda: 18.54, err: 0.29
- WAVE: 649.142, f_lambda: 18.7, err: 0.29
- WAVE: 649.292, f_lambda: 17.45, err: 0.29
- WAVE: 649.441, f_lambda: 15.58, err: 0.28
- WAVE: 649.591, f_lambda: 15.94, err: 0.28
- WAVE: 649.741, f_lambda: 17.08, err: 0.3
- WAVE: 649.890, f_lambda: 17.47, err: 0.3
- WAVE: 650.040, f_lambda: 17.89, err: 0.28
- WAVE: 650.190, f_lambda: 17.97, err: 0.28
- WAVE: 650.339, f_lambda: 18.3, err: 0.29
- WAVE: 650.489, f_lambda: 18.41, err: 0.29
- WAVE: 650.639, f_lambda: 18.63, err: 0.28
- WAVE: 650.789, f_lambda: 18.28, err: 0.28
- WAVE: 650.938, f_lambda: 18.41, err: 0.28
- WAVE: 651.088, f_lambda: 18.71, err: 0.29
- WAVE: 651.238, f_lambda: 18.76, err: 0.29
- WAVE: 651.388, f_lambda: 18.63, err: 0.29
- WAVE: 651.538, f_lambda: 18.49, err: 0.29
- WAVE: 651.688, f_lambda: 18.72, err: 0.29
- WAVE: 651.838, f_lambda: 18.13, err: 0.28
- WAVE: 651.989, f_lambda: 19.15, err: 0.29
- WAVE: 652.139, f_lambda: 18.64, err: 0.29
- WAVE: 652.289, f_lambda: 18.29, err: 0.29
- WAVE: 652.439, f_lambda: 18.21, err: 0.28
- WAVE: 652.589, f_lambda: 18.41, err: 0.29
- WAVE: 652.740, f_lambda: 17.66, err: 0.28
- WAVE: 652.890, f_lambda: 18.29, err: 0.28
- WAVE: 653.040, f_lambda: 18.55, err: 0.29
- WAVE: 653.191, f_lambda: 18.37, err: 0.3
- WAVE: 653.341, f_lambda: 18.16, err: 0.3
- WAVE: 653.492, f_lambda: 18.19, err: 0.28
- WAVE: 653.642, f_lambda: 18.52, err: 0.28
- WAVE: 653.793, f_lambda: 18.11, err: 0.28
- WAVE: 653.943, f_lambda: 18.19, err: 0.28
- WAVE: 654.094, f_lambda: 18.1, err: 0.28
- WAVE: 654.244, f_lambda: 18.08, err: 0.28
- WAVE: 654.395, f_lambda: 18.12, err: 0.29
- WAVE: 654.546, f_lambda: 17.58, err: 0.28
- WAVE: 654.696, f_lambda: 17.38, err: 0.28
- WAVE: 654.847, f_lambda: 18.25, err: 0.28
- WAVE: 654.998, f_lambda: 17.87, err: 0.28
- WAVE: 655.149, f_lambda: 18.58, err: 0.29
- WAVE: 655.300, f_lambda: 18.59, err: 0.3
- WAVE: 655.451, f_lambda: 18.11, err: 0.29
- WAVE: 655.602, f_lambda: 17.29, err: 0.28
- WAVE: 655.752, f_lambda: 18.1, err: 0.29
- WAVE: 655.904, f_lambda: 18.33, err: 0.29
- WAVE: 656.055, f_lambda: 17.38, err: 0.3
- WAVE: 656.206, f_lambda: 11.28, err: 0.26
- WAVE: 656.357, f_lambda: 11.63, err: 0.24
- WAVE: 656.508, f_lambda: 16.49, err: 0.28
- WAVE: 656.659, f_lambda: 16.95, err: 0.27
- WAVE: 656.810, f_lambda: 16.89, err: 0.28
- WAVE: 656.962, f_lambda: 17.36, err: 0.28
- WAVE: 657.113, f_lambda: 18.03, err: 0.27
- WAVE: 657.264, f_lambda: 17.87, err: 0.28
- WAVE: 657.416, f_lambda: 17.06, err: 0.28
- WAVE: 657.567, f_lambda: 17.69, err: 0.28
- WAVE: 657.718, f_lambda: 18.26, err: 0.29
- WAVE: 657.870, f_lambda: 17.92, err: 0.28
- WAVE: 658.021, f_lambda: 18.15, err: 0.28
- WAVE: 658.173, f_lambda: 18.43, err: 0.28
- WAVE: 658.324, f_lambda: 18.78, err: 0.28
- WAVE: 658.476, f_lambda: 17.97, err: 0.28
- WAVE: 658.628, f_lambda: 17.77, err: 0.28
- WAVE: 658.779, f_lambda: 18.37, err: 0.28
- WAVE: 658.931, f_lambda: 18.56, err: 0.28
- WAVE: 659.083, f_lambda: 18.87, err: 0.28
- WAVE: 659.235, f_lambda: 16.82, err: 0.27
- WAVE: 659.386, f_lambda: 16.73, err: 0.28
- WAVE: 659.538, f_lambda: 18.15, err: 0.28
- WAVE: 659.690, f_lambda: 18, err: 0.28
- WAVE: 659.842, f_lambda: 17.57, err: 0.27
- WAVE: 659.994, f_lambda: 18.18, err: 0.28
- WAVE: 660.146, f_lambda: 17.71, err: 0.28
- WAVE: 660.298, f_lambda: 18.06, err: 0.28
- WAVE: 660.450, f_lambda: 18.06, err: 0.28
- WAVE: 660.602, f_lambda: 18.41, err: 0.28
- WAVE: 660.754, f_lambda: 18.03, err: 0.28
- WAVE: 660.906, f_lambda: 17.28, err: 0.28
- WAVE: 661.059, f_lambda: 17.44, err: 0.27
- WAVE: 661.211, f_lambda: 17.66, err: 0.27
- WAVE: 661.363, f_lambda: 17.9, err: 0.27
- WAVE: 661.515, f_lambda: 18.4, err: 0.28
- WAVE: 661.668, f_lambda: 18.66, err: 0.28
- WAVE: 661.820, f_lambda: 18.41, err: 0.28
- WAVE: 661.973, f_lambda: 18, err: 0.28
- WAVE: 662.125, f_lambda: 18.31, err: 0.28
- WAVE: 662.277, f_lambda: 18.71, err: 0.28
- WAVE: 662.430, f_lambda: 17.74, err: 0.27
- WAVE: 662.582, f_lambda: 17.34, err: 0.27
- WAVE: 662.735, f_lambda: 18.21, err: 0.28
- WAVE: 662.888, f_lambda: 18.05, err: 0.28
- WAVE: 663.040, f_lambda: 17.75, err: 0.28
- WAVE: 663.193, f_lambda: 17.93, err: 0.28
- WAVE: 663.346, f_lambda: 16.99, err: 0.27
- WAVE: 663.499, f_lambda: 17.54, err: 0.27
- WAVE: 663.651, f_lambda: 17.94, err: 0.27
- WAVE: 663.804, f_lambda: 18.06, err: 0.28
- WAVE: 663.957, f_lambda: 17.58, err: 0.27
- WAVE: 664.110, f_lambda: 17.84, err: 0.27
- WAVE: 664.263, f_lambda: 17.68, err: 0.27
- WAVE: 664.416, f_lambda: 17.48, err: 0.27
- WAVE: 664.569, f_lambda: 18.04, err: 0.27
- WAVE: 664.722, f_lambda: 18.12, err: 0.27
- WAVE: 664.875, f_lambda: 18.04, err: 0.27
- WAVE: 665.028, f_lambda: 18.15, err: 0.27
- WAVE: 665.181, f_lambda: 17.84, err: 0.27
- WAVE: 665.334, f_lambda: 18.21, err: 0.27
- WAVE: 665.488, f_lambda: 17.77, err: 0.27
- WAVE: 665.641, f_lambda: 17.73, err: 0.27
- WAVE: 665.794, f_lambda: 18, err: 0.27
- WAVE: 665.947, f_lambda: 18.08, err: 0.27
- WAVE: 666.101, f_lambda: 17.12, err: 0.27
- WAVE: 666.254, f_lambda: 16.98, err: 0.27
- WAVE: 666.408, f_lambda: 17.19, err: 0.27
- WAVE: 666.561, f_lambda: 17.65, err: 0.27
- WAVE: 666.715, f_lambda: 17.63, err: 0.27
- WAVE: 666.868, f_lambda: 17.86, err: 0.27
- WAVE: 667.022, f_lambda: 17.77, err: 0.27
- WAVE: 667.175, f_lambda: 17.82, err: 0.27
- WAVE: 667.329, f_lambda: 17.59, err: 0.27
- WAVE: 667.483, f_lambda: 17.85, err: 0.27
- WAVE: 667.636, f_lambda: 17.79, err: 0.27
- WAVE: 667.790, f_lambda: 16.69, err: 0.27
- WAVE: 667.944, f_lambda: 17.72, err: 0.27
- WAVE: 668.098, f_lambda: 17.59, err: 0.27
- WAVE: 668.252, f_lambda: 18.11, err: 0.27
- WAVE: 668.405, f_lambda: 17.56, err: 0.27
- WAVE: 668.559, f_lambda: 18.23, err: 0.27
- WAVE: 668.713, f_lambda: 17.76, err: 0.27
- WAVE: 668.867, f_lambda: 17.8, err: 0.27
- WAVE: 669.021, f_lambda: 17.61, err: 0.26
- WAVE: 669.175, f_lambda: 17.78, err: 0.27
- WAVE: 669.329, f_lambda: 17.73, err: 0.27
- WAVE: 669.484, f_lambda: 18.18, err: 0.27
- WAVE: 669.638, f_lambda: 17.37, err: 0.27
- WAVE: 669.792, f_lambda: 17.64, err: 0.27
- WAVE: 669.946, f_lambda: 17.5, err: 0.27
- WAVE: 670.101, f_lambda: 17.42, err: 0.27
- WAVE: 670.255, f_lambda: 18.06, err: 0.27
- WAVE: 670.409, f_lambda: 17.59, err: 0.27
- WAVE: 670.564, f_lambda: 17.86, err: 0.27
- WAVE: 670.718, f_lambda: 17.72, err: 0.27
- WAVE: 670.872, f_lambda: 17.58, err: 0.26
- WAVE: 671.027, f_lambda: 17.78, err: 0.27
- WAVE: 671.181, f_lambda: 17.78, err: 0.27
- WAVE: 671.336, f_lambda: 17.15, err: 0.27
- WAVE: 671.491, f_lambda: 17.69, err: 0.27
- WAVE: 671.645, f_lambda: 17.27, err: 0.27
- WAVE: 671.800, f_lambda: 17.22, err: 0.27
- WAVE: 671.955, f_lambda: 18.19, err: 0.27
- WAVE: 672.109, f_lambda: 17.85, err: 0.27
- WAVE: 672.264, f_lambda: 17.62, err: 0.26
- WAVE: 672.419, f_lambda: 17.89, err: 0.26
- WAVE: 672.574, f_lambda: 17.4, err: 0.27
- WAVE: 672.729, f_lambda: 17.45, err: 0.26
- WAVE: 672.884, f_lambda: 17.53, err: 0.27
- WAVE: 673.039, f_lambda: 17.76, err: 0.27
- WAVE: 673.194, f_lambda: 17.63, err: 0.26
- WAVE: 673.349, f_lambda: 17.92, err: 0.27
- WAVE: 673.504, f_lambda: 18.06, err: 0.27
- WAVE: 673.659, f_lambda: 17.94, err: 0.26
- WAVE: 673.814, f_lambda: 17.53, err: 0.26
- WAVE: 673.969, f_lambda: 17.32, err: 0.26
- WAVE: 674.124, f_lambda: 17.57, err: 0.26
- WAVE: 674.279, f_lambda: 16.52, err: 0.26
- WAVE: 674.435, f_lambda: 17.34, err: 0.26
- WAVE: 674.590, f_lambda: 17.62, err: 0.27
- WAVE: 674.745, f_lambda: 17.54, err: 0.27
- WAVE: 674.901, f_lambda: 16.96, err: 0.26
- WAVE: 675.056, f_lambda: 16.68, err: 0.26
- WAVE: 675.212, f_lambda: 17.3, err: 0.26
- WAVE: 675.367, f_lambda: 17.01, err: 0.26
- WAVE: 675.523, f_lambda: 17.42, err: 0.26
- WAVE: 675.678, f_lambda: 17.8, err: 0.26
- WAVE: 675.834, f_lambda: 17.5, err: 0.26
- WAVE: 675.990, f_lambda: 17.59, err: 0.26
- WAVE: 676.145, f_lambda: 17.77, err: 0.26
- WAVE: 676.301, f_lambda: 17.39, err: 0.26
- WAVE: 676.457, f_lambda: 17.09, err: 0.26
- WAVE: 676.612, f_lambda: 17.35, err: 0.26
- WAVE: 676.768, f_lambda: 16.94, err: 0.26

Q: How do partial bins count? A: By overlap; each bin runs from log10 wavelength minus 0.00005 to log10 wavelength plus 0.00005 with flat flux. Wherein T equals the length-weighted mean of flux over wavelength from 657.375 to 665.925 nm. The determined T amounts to 17.9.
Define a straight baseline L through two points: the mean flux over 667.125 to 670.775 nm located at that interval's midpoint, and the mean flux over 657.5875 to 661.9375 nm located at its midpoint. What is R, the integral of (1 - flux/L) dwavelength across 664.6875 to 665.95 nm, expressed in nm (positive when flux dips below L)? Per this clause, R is -0.01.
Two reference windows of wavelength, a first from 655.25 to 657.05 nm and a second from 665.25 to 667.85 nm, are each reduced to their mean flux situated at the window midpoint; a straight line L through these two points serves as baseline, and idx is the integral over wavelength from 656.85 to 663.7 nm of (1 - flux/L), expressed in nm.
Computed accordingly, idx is -0.39 nm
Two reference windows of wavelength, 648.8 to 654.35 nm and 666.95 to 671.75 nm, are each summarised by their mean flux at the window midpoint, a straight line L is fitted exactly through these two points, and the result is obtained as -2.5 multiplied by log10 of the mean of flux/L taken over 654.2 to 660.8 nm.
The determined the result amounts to 0.03 mag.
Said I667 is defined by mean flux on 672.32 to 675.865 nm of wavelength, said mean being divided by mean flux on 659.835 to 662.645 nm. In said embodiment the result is 0.97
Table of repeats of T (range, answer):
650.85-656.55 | 17.8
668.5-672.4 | 17.7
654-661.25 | 17.6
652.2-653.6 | 18.3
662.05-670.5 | 17.8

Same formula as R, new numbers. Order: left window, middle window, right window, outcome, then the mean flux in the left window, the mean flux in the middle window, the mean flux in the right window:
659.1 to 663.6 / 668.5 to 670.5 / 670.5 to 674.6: -0.007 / 17.9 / 17.7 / 17.6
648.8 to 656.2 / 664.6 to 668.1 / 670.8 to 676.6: -0.004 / 18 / 17.7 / 17.5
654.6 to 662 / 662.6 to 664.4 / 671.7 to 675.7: -0.018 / 17.6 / 17.7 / 17.5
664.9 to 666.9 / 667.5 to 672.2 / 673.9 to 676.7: -0.034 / 17.7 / 17.7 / 17.3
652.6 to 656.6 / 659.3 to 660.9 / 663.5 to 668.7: -0.021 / 17.5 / 17.9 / 17.7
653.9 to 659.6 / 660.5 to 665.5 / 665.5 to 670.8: -0.091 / 17.5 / 17.9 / 17.7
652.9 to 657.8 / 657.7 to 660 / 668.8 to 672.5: -0.064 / 17.5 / 18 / 17.7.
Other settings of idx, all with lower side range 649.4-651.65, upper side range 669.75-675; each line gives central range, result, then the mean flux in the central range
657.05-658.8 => -0.018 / 18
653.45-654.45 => -0.016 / 18.2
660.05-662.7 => -0.036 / 18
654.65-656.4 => 0.086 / 17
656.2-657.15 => 0.113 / 15.7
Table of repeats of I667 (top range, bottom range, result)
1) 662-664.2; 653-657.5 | 1.02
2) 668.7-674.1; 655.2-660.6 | 1.01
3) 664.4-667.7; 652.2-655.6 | 0.98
